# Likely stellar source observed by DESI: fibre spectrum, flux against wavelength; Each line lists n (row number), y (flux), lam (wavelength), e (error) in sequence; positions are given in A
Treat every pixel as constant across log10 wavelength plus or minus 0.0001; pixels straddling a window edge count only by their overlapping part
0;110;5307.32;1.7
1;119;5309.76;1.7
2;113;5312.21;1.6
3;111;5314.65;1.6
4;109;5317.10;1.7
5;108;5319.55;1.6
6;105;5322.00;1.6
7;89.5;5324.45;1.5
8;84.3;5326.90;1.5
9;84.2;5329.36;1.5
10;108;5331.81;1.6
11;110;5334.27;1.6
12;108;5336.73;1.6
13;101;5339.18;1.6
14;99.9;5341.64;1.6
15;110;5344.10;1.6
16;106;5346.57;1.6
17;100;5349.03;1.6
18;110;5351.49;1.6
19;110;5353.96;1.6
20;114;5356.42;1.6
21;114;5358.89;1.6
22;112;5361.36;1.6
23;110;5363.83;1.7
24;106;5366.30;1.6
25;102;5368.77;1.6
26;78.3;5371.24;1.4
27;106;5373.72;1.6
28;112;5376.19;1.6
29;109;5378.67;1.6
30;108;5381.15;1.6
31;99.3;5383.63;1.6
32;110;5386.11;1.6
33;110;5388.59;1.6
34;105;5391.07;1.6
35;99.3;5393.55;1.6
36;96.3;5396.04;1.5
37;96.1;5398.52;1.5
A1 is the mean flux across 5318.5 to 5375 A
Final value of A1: 103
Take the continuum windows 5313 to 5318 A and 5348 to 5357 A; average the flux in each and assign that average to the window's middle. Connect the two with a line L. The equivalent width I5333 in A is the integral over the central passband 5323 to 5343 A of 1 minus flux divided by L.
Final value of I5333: 2.0 A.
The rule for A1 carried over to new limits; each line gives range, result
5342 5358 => 108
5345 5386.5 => 106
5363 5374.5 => 99.9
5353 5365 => 112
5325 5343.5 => 99.4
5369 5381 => 102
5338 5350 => 103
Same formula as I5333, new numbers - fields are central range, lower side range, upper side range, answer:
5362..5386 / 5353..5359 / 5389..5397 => 0.7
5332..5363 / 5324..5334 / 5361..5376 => -3.3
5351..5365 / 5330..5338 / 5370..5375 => -2.0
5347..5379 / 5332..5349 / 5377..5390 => 0.0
